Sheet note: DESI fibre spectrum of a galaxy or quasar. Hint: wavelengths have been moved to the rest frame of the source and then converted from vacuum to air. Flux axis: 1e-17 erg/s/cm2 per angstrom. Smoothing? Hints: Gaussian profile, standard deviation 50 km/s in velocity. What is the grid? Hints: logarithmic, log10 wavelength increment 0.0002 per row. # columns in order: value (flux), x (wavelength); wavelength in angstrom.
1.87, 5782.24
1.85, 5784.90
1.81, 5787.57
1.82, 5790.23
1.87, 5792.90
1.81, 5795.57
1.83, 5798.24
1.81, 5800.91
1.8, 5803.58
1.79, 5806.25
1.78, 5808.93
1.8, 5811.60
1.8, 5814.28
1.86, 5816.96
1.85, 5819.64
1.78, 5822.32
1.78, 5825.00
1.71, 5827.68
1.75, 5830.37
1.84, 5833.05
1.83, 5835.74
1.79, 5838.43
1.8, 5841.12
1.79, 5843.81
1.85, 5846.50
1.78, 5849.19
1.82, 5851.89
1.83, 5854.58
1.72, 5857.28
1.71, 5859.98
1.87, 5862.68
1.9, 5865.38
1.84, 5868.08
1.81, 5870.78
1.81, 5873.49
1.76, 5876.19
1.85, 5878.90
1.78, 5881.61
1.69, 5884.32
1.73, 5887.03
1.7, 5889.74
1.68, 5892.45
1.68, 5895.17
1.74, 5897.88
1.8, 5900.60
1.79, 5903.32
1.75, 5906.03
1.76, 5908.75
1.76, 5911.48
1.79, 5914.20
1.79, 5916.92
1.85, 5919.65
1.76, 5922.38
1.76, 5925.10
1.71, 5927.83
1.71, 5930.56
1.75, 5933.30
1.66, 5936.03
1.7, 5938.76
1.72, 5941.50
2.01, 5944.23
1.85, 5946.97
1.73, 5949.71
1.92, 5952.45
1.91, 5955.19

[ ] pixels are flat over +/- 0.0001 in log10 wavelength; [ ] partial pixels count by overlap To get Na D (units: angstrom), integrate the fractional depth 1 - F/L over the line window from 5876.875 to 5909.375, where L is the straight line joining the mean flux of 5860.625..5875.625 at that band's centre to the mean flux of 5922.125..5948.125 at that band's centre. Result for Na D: 1.1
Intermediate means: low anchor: 1.84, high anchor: 1.76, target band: 1.75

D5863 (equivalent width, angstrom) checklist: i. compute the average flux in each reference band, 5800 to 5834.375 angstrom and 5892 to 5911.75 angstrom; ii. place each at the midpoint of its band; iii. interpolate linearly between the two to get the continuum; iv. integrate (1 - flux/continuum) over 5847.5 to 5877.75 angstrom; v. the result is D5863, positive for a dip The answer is -0.61 angstrom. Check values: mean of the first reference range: 1.8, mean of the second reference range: 1.75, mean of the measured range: 1.81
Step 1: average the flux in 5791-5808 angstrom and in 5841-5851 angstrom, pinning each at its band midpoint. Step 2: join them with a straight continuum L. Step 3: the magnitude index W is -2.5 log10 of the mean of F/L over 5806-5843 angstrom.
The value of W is 0.01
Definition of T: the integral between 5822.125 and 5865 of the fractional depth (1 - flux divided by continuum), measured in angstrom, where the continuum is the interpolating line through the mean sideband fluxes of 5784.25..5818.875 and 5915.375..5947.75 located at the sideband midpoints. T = 0.2 angstrom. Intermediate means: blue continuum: 1.82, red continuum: 1.77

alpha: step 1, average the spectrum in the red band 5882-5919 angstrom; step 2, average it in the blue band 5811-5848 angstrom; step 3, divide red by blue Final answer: 0.97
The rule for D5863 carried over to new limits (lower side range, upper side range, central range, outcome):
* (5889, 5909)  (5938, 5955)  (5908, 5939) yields 0.6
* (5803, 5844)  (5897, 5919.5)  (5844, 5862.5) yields 0.0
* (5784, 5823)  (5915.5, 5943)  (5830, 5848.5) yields -0.1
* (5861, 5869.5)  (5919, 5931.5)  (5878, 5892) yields 0.7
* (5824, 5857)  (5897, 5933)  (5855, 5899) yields 0.3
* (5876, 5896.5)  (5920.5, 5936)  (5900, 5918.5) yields -0.5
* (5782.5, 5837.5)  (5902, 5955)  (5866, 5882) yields -0.2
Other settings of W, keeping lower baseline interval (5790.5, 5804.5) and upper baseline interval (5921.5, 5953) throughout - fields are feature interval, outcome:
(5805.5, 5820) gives 0.004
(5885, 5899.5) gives 0.050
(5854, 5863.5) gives 0.017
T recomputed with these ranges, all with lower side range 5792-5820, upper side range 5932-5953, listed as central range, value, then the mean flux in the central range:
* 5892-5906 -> 0.42 angstrom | 1.74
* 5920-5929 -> 0.18 angstrom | 1.76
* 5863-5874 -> -0.25 angstrom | 1.84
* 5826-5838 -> 0.18 angstrom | 1.78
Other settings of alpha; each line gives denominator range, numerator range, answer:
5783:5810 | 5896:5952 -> 0.97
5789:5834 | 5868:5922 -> 0.98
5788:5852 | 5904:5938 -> 0.97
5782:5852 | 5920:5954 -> 0.98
